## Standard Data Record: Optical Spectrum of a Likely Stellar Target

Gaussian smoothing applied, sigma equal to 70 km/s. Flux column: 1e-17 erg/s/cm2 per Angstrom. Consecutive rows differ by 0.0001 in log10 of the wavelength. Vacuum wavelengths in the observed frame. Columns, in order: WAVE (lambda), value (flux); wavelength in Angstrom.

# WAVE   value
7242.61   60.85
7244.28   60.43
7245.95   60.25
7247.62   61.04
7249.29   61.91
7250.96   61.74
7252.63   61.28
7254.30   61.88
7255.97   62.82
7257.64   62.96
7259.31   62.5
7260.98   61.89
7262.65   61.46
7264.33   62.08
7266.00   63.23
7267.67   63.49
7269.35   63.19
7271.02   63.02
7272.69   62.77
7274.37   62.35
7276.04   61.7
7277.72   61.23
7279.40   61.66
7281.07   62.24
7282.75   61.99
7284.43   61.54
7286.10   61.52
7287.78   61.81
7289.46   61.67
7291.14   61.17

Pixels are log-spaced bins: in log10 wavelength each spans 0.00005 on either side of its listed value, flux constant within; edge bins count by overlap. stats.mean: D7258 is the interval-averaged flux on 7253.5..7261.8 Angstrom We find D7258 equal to 62.4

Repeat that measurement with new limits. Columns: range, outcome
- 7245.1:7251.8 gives 61.2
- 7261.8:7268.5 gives 62.6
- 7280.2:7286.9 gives 61.9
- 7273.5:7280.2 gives 61.7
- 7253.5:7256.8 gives 62.4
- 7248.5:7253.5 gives 61.6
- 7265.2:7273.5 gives 63.2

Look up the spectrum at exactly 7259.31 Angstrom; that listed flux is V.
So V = 62.5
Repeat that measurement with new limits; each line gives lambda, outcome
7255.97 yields 62.82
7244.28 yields 60.43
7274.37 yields 62.35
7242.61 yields 60.85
